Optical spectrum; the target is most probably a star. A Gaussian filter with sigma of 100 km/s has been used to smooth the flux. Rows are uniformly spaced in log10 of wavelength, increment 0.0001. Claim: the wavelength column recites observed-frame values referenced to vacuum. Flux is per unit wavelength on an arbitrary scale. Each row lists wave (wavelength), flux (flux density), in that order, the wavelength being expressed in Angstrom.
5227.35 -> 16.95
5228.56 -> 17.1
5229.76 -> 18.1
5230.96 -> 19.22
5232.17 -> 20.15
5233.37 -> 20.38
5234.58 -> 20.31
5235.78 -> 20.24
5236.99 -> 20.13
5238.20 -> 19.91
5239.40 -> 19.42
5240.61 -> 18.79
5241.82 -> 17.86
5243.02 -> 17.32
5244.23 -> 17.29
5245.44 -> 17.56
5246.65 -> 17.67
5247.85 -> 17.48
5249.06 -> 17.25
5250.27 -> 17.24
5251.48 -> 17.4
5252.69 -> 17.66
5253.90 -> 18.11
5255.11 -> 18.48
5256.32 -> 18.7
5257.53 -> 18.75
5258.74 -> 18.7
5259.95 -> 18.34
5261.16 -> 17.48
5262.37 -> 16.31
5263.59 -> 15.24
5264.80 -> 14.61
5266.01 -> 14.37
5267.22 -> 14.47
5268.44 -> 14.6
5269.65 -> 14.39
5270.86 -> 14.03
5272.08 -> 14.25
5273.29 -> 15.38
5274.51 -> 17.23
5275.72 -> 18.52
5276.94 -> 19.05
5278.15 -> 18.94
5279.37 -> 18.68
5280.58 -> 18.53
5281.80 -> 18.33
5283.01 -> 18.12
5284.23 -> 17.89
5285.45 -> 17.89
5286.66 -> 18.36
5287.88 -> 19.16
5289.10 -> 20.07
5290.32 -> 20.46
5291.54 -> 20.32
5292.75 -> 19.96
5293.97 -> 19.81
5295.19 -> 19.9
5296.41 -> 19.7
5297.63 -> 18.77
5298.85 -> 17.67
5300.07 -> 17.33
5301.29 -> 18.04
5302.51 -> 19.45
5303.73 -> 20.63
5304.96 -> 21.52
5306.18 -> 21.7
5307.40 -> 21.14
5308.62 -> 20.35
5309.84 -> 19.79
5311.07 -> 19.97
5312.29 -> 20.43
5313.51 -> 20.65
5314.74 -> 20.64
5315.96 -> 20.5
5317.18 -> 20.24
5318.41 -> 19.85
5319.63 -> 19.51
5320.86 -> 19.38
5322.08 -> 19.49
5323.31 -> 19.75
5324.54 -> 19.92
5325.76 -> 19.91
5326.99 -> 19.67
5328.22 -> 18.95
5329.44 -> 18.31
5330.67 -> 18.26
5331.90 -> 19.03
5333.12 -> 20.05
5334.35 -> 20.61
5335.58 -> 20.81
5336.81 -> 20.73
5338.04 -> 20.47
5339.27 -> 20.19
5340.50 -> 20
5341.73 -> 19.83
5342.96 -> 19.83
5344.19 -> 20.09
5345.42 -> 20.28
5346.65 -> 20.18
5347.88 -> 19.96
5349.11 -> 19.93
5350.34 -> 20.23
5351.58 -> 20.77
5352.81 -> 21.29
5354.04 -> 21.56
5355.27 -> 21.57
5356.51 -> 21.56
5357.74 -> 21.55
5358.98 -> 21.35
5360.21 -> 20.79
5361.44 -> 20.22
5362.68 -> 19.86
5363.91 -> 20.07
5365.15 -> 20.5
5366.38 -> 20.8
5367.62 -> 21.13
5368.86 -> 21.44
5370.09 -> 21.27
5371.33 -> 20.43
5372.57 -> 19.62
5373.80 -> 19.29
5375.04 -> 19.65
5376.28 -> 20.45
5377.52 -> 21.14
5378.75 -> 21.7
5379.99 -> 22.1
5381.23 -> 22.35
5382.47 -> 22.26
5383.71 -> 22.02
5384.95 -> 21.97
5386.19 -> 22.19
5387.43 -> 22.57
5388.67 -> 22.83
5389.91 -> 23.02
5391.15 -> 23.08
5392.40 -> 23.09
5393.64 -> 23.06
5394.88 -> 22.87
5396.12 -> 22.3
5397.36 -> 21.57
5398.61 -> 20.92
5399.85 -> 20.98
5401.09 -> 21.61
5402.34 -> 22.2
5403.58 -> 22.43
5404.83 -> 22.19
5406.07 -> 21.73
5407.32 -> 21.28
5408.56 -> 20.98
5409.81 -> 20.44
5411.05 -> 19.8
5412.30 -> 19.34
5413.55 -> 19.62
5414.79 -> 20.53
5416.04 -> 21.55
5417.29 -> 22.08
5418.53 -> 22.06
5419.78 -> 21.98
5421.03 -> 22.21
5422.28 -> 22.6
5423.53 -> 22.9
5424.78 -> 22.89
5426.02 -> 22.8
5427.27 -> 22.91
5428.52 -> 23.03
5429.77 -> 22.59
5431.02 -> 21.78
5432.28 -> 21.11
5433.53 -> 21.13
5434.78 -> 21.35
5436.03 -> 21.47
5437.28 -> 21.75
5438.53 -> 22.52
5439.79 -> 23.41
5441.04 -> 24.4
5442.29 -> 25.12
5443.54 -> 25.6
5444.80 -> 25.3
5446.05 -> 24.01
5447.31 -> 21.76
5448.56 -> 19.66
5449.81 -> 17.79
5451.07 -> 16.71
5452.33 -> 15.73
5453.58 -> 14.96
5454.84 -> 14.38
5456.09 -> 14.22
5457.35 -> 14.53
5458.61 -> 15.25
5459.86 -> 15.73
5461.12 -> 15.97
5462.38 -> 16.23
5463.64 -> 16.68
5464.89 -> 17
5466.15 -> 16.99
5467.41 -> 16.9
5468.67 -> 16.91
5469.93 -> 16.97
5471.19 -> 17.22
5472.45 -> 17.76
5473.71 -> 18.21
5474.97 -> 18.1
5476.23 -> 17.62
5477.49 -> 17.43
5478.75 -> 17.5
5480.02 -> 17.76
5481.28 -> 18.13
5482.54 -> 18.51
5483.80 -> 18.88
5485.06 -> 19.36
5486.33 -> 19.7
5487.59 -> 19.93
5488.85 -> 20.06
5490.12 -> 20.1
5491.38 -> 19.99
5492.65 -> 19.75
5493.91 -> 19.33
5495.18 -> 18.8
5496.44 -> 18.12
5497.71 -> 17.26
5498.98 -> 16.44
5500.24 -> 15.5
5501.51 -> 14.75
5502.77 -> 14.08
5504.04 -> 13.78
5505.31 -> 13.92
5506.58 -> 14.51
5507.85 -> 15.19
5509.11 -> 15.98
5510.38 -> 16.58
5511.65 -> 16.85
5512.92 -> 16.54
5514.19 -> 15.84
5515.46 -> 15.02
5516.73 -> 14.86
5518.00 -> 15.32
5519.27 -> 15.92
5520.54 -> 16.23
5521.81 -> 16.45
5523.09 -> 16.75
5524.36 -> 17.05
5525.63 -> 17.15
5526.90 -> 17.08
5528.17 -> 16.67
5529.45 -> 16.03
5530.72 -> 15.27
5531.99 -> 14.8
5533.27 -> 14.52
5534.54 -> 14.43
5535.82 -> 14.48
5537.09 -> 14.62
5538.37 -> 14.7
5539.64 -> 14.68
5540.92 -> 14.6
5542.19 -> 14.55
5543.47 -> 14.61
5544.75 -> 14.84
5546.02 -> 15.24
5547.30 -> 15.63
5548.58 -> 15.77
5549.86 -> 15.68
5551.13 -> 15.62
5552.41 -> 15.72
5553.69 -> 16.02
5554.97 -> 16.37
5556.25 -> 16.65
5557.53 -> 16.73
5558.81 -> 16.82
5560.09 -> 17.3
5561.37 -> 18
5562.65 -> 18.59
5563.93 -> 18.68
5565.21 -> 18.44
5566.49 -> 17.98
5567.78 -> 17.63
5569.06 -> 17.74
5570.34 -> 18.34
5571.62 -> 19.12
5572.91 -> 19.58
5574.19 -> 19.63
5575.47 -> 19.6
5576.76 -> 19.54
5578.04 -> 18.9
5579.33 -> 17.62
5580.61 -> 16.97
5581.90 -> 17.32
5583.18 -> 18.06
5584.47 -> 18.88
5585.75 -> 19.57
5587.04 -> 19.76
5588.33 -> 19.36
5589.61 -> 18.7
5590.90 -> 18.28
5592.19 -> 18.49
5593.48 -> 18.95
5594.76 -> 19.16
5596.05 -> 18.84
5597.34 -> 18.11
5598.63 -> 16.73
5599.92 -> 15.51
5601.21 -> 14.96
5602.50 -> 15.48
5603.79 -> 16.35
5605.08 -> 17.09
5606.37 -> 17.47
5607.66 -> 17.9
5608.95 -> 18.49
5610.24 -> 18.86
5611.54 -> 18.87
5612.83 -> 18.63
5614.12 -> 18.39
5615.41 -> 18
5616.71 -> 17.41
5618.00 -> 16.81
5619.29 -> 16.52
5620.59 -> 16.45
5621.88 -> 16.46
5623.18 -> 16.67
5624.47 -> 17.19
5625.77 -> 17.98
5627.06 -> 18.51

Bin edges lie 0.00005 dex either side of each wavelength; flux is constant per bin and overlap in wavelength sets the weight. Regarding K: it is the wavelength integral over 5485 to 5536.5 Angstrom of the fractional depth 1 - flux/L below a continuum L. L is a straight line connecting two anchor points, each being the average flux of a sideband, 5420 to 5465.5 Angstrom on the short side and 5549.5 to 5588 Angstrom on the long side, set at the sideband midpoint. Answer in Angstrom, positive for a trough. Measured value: 6.61 Angstrom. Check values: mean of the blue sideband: 20.2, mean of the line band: 16.6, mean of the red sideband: 17.9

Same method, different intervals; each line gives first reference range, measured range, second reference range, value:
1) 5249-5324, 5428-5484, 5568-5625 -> -2.5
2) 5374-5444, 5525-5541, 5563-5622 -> 3.3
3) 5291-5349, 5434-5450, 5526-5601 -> -3.7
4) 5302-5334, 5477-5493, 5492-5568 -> -2.0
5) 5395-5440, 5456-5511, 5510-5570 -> 4.5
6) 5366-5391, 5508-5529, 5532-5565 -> 0.7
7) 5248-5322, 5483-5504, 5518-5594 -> -1.0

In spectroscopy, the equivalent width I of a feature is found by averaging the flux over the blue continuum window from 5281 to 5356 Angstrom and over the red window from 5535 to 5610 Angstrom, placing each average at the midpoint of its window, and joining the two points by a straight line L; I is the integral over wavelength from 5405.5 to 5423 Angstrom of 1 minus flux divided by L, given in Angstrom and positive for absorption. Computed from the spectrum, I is -2.1 Angstrom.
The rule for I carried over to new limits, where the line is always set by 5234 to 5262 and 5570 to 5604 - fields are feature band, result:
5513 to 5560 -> 6.67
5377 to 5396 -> -4.29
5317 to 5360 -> -4.33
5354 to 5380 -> -3.51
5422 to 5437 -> -3.21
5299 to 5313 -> -1.25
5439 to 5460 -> -1.33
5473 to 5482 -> 0.22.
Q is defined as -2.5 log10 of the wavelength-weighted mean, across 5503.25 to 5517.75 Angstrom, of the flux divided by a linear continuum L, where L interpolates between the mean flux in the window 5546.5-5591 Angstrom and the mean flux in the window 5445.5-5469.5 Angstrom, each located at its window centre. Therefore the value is 0.13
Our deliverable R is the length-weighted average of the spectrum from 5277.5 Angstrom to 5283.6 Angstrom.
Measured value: 18.6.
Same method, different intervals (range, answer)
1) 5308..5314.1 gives 20.3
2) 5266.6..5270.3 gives 14.5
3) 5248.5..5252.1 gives 17.3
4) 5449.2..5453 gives 16.7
